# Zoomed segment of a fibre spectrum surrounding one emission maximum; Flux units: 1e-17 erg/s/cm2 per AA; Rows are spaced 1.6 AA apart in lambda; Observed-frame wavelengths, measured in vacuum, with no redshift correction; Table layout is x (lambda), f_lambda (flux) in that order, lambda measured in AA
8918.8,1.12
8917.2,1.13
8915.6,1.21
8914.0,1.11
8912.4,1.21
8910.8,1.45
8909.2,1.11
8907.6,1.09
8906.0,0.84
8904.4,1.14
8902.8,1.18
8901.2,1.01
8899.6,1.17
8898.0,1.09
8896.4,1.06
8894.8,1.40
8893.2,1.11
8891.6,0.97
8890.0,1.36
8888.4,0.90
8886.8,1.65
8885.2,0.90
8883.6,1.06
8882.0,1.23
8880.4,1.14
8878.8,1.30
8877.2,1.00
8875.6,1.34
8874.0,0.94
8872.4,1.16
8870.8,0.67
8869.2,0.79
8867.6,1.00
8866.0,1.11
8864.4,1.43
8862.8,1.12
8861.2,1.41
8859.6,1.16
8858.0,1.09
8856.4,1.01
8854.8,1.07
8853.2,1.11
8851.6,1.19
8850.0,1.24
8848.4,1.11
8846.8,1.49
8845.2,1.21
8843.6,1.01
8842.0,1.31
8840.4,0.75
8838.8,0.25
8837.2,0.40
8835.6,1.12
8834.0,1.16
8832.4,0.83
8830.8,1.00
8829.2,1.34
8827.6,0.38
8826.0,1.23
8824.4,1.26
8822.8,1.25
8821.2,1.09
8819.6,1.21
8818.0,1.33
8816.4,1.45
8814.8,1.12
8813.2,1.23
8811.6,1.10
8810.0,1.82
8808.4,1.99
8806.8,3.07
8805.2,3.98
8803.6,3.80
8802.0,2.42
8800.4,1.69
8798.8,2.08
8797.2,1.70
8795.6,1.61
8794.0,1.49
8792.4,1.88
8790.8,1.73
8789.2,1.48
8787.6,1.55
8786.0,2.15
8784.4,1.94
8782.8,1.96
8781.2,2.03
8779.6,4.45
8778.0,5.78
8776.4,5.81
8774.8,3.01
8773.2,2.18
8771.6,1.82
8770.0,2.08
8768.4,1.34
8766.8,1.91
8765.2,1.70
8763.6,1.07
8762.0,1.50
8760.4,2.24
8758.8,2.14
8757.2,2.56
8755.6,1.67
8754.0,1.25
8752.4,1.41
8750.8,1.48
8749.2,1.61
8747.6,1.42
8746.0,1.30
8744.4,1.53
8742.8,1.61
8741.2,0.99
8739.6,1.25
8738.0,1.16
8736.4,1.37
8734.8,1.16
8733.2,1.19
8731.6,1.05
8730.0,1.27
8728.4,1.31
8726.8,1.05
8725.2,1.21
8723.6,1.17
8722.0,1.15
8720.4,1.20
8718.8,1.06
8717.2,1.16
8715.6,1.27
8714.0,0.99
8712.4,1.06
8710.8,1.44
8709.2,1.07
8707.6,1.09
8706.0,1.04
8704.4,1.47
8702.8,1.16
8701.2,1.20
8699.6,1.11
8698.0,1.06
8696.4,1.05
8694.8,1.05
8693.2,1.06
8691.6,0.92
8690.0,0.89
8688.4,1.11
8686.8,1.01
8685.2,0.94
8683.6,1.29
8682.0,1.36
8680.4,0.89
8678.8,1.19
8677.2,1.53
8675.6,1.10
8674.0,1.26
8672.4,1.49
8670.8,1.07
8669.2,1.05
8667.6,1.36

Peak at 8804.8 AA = [N II]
